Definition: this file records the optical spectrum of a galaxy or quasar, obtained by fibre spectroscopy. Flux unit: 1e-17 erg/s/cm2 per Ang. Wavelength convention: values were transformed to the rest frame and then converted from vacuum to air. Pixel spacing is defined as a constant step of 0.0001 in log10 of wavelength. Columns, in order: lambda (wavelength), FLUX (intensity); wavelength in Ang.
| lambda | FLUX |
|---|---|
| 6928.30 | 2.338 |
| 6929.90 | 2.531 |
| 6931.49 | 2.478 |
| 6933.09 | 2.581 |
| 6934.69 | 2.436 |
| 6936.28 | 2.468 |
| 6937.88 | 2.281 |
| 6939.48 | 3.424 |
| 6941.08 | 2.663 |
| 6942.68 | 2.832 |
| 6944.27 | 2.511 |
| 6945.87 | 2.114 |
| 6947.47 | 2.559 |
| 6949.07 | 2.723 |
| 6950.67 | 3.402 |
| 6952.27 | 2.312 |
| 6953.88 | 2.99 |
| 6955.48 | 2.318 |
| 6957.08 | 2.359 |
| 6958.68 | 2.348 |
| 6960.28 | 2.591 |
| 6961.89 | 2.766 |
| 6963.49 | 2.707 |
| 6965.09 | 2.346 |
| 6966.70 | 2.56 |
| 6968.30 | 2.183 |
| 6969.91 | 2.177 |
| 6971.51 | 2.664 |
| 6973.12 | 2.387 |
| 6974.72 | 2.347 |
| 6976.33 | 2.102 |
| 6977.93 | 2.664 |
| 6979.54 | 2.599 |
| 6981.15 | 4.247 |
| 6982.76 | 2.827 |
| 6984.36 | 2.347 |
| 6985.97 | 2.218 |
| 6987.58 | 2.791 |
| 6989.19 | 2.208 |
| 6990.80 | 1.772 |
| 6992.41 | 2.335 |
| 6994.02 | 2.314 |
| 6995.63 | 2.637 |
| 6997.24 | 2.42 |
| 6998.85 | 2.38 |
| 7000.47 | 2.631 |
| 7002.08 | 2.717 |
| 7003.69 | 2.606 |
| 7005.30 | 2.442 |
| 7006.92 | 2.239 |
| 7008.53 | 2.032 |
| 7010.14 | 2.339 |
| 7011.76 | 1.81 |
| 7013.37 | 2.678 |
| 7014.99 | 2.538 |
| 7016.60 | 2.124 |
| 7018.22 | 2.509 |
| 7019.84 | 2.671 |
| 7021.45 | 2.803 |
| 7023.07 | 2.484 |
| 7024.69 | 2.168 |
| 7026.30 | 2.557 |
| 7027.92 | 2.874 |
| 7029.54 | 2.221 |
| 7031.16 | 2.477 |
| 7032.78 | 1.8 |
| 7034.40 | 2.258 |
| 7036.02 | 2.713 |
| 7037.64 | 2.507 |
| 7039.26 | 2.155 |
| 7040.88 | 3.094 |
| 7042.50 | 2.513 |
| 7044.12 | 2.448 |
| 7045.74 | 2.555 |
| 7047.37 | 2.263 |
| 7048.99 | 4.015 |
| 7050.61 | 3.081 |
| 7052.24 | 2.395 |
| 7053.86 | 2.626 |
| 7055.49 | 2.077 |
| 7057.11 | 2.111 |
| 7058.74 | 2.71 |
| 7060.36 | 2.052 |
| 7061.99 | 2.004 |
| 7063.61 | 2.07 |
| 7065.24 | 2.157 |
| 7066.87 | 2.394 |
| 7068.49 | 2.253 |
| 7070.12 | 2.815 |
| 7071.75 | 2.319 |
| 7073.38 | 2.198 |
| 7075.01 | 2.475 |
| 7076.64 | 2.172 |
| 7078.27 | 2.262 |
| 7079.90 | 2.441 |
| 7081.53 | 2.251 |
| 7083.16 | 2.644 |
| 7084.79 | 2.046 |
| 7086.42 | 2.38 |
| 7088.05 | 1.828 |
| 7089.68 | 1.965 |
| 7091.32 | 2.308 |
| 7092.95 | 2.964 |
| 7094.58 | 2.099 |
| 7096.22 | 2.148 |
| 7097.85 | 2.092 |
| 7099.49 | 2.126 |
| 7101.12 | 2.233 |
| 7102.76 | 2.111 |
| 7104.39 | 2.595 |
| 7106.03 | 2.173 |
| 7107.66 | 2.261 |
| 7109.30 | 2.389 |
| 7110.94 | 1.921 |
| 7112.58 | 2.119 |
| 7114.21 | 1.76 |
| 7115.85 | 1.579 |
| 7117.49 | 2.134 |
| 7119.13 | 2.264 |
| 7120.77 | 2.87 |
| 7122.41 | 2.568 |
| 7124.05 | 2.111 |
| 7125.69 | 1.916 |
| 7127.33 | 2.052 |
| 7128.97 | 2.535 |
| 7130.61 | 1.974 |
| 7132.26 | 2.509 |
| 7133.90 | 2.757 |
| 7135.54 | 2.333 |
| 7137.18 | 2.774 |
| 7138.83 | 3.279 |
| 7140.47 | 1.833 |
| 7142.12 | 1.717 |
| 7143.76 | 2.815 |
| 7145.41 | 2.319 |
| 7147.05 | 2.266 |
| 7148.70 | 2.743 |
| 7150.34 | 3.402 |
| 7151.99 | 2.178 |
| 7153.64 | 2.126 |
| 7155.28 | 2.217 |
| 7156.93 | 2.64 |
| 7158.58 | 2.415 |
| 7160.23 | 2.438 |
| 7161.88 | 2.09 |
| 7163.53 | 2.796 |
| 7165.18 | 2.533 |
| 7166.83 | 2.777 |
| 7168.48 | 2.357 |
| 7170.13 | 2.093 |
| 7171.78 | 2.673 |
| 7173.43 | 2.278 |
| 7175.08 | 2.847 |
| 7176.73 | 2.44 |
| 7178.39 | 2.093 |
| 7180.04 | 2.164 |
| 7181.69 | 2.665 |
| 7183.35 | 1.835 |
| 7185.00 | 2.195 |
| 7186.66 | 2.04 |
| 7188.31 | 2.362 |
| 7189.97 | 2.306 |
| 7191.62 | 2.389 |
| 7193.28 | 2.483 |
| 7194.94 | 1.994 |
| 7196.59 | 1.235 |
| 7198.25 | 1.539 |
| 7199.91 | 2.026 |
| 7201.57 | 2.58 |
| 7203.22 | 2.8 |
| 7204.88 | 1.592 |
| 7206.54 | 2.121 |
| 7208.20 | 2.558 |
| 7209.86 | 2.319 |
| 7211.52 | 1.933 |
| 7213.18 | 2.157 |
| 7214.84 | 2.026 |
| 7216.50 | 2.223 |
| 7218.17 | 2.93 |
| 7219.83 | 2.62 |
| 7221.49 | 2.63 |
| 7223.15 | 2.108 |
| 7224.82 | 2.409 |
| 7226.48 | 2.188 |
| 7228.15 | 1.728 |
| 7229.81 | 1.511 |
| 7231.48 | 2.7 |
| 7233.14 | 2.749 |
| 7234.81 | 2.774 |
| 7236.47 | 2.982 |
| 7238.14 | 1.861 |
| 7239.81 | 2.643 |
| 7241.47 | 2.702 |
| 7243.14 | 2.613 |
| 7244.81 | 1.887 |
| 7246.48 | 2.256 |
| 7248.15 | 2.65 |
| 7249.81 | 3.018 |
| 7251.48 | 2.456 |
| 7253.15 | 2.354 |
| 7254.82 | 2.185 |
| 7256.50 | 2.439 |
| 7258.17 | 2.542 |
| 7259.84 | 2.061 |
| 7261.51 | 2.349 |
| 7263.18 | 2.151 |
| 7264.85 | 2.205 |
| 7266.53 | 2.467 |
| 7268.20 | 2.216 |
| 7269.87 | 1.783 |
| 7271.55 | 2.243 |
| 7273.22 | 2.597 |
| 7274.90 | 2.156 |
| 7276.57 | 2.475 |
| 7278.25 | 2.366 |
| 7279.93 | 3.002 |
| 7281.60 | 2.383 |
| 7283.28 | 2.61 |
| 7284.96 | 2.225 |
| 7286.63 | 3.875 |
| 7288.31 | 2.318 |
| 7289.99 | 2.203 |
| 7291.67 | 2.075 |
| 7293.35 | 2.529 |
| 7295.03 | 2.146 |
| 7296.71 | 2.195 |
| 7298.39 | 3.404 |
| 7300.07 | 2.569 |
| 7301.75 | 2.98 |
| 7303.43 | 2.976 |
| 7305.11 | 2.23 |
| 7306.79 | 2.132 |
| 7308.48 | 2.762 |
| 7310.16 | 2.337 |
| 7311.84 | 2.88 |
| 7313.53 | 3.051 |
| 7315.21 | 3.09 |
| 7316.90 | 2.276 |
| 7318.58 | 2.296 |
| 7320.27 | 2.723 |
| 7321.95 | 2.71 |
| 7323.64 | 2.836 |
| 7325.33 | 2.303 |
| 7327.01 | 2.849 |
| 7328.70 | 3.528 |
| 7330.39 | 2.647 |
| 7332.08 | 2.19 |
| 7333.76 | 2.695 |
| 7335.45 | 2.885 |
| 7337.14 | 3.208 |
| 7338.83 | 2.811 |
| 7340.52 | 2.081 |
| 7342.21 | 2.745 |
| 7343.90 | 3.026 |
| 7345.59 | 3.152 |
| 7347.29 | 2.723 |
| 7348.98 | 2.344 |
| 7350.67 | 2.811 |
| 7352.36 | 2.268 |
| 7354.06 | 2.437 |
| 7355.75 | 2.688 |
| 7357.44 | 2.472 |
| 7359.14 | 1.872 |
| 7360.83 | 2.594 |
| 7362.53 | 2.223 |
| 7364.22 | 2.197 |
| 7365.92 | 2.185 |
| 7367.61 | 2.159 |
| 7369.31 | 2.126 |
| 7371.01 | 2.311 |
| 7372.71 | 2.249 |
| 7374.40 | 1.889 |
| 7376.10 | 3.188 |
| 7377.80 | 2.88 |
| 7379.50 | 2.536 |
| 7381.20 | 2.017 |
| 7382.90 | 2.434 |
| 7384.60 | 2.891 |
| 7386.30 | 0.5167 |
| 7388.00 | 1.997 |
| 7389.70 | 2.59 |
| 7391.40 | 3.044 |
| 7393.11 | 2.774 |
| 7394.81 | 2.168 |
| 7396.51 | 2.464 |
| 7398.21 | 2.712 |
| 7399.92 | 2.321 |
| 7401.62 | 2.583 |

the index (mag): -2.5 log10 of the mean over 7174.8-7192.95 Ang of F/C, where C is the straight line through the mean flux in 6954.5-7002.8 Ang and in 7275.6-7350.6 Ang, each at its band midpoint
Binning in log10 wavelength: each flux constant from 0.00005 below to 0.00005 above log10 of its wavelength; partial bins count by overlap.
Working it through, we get 0.14 mag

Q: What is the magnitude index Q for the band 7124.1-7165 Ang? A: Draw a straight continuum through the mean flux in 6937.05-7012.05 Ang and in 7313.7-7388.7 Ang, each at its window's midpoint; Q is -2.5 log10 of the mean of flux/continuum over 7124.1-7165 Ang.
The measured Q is 0.04 mag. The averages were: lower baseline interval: 2.52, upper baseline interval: 2.51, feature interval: 2.42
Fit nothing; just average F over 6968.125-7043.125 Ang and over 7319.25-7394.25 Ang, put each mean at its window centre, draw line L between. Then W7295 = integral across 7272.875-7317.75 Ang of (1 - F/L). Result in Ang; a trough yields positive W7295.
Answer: -1.4 Ang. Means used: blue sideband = 2.46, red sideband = 2.52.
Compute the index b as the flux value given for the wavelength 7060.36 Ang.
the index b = 2.052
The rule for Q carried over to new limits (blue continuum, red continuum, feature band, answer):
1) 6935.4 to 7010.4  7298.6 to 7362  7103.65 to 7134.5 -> 0.159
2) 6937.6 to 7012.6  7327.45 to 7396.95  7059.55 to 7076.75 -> 0.110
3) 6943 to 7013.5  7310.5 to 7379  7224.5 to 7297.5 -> 0.076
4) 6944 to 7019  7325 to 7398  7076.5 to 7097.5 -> 0.100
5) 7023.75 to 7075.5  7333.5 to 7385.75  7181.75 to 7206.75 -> 0.170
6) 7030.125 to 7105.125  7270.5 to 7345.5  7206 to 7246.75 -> 0.087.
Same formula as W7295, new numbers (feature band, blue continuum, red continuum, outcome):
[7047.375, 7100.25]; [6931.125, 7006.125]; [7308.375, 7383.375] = 4.1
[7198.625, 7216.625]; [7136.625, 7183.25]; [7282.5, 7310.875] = 2.1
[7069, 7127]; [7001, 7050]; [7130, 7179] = 5.4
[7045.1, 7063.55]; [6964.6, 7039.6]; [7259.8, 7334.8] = -0.4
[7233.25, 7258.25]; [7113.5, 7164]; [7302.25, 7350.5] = 0.6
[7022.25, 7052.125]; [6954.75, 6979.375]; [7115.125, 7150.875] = -1.8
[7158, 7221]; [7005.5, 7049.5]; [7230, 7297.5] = 3.9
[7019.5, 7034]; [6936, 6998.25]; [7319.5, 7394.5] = 0.6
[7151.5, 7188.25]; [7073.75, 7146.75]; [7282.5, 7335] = 0.3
